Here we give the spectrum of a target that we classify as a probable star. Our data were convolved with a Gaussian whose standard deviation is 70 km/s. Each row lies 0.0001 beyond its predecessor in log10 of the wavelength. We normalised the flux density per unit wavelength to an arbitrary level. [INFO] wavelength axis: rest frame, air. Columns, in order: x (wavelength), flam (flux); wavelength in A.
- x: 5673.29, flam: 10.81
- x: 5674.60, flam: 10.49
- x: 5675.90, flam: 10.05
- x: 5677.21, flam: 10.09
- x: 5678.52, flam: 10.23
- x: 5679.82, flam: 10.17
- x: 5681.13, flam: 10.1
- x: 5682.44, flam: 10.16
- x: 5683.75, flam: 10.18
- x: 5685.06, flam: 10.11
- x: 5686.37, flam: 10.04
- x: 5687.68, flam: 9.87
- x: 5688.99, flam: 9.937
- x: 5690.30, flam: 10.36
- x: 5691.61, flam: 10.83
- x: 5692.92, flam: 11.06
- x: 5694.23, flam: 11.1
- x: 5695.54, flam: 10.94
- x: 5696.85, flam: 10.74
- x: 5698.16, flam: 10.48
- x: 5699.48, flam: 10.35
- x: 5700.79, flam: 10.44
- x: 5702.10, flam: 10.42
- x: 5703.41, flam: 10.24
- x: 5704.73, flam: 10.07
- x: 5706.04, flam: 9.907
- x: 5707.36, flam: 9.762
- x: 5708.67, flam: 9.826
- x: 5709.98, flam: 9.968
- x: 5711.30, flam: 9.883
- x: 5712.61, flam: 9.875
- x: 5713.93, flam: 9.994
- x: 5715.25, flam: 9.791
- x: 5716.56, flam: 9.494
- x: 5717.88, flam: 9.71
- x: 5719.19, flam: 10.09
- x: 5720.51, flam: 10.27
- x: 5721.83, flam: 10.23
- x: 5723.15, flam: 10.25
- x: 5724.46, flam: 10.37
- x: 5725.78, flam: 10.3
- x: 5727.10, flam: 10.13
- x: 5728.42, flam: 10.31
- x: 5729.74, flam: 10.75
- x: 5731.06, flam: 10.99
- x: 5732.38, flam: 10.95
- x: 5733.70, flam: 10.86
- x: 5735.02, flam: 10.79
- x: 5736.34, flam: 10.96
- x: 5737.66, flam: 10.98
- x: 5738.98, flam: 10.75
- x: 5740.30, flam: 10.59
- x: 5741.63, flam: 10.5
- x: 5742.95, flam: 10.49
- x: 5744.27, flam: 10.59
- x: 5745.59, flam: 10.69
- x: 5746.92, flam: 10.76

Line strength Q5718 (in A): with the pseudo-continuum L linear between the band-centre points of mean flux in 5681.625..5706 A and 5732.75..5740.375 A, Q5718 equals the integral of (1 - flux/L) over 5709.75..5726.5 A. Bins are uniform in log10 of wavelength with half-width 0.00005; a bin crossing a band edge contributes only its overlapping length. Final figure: 1.0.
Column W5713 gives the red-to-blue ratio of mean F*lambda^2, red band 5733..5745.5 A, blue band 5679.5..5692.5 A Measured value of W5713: 1.1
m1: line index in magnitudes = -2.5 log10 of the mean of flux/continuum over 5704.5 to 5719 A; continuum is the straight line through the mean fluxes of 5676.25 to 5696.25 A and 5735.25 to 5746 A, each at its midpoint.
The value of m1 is 0.07 mag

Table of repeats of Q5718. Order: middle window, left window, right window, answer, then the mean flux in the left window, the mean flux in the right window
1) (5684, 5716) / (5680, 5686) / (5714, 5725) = -0.5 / 10.1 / 10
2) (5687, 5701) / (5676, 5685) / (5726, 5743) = -0.4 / 10.1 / 10.7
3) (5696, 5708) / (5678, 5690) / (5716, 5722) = -0.3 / 10.1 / 9.94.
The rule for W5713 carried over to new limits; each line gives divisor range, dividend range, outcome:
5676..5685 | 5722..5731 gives 1.04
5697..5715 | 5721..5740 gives 1.06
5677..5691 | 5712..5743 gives 1.04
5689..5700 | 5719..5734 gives 0.99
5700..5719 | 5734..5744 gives 1.09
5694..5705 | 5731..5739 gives 1.05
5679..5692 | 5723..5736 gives 1.06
